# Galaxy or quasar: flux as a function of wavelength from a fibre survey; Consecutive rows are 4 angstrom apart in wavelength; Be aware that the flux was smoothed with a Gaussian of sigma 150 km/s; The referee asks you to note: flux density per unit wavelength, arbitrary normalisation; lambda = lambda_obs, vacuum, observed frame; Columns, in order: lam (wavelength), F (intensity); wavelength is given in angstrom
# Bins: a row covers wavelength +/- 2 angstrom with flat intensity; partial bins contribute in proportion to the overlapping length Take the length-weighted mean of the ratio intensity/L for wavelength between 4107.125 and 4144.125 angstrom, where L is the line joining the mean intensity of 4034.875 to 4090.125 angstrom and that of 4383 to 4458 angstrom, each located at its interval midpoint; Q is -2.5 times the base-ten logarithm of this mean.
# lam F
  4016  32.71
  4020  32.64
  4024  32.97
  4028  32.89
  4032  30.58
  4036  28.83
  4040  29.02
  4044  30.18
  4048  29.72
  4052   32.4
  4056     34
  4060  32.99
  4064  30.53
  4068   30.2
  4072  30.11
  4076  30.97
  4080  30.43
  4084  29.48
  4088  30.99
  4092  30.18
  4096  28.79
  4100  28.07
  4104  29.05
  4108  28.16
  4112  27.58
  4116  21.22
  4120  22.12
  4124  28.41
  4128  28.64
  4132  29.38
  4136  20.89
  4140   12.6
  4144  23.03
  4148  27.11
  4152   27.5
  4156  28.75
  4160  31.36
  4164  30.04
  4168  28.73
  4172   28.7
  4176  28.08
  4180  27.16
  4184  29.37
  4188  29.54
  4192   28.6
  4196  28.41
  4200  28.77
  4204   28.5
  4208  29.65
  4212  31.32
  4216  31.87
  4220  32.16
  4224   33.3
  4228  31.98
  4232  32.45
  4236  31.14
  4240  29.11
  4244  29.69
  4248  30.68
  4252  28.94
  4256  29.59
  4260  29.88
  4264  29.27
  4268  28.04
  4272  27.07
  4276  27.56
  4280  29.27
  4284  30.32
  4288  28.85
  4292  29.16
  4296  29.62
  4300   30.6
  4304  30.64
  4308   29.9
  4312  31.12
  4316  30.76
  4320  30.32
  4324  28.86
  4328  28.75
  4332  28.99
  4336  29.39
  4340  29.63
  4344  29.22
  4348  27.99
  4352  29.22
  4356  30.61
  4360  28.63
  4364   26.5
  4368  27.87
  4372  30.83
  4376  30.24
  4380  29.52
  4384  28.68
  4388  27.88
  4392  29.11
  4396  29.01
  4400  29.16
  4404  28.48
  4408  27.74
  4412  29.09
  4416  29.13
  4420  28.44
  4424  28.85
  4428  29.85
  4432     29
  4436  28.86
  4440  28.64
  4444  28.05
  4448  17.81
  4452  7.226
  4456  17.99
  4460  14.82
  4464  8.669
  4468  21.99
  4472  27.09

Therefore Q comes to 0.24 mag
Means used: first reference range 30.7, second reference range 26.4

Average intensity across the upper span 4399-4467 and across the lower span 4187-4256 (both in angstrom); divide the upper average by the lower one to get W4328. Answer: 0.79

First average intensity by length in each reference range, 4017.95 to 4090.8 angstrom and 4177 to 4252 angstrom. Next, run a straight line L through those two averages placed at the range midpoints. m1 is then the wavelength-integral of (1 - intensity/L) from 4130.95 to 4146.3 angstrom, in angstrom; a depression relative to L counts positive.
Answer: 4.8 angstrom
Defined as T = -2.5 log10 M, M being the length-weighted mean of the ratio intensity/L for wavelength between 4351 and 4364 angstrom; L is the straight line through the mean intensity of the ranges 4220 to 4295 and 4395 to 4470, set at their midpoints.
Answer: -0.09 mag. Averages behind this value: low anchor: 29.9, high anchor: 24.3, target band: 29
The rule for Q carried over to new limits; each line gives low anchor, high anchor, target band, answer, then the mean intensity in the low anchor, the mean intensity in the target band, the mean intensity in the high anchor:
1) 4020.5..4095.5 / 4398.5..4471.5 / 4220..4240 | -0.15 mag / 30.9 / 31.9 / 24.1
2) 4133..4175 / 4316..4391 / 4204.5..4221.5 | -0.15 mag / 26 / 31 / 29.1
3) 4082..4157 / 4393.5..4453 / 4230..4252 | -0.15 mag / 26.4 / 30.5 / 27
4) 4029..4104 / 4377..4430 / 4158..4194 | 0.03 mag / 30.4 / 29.1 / 28.9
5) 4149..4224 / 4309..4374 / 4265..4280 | 0.06 mag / 29.4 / 27.9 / 29.3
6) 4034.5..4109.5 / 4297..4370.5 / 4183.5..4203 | 0.04 mag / 30.2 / 28.9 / 29.4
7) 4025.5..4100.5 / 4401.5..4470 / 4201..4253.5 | -0.12 mag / 30.6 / 30.8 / 23.8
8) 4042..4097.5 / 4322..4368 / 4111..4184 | 0.15 mag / 30.8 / 26.3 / 28.8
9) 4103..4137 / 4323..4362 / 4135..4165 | 0.06 mag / 26.2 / 25.1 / 29.1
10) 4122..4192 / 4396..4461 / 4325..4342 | -0.12 mag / 27.1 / 29.2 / 25.5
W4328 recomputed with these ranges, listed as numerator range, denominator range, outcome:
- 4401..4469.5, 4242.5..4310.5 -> 0.81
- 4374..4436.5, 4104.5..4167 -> 1.12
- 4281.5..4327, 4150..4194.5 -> 1.04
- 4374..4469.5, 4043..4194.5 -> 0.90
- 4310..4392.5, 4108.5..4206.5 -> 1.09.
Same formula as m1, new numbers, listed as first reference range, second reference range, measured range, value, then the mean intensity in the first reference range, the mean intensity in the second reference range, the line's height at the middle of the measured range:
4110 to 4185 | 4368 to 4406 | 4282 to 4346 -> -3.4 angstrom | 26.3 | 29.1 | 28.3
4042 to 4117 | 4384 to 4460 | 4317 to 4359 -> -3.6 angstrom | 29.9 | 26.1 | 27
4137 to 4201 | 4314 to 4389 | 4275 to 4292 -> -0.4 angstrom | 27.2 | 29.2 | 28.4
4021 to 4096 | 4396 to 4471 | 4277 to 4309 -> -3.6 angstrom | 30.9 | 24.3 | 26.7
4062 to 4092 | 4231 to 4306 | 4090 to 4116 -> 1.9 angstrom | 30.4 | 29.5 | 30.3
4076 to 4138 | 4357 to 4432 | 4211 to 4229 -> -2.6 angstrom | 27.7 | 28.9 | 28.1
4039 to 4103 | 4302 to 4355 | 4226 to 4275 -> 0.2 angstrom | 30.5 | 29.6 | 29.9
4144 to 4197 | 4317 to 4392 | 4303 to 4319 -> -0.9 angstrom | 28.5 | 29.1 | 29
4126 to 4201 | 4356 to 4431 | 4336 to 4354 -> -0.3 angstrom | 27.2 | 28.9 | 28.5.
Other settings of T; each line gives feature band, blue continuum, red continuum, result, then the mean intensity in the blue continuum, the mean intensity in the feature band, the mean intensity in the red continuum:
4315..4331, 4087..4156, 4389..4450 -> -0.08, 26.1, 29.6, 28.1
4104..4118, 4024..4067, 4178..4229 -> 0.17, 31.2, 26.1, 30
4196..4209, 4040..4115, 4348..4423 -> 0.03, 30.1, 28.8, 28.9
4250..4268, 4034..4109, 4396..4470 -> -0.08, 30.2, 29.3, 24.2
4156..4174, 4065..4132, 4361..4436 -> -0.04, 28.5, 29.6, 28.9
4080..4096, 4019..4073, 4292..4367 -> 0.03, 31.2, 30.1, 29.5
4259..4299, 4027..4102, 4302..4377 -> 0.03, 30.5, 28.9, 29.4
